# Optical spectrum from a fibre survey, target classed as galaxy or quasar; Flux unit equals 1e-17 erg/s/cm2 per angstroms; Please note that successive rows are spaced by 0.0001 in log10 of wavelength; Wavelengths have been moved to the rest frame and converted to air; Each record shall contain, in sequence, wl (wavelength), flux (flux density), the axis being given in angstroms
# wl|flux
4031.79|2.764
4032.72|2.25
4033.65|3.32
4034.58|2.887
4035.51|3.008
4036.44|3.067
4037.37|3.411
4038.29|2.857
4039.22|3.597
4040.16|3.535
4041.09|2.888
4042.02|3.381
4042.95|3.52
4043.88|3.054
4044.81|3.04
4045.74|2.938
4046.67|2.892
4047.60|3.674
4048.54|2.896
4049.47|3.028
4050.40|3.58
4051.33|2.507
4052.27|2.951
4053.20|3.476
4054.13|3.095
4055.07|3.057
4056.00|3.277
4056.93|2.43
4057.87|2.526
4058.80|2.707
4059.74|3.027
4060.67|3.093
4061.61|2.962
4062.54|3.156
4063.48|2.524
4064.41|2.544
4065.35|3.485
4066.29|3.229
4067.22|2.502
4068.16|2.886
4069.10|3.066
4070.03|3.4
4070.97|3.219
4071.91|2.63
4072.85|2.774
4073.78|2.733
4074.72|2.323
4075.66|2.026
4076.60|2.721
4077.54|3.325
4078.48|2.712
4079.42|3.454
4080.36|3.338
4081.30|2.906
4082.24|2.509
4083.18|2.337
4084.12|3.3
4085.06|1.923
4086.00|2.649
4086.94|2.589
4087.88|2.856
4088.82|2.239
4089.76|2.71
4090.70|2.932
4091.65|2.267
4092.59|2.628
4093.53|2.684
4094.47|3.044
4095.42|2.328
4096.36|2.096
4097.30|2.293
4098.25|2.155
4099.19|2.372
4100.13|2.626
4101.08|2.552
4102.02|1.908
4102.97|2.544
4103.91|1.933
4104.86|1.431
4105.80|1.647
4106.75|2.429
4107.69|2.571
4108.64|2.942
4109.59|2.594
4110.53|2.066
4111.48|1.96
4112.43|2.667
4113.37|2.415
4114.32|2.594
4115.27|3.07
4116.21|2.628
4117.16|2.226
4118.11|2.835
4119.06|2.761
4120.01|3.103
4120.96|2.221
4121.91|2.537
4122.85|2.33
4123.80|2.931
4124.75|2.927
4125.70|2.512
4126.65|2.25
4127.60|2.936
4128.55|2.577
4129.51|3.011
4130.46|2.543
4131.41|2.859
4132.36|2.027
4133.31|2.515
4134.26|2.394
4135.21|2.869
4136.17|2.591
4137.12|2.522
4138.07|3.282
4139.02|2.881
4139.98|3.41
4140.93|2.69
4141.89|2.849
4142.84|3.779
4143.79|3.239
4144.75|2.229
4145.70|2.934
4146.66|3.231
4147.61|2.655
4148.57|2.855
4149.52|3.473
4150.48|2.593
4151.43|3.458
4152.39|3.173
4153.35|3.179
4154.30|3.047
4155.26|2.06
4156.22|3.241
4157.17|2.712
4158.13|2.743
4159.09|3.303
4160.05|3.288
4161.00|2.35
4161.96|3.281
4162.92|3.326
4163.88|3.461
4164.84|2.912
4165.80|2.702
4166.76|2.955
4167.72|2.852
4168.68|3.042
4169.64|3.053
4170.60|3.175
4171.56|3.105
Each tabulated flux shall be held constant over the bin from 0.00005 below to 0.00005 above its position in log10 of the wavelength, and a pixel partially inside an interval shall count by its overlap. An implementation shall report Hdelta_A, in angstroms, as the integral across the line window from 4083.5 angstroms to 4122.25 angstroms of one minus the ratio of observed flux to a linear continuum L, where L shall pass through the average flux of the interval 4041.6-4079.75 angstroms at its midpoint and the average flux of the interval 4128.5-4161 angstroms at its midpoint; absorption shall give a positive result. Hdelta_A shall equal 6.0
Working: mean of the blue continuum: 2.97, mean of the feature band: 2.47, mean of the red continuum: 2.88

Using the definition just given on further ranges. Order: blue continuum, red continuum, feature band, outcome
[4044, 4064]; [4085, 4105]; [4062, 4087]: -1.1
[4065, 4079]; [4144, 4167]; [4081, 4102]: 2.6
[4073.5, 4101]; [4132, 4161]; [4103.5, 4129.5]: 2.5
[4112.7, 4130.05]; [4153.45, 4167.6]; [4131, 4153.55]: -0.6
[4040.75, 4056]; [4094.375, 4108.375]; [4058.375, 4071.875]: -0.6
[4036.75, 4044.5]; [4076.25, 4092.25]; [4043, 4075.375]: 0.9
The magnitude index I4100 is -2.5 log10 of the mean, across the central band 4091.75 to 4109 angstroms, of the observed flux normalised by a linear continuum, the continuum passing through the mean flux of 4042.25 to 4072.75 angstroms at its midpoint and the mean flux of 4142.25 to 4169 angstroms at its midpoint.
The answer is 0.27 mag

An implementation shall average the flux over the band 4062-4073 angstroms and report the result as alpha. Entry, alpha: 2.96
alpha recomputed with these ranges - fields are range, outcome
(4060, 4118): 2.62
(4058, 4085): 2.87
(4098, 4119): 2.38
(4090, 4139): 2.52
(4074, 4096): 2.68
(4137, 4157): 2.99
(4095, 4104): 2.3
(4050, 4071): 2.98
